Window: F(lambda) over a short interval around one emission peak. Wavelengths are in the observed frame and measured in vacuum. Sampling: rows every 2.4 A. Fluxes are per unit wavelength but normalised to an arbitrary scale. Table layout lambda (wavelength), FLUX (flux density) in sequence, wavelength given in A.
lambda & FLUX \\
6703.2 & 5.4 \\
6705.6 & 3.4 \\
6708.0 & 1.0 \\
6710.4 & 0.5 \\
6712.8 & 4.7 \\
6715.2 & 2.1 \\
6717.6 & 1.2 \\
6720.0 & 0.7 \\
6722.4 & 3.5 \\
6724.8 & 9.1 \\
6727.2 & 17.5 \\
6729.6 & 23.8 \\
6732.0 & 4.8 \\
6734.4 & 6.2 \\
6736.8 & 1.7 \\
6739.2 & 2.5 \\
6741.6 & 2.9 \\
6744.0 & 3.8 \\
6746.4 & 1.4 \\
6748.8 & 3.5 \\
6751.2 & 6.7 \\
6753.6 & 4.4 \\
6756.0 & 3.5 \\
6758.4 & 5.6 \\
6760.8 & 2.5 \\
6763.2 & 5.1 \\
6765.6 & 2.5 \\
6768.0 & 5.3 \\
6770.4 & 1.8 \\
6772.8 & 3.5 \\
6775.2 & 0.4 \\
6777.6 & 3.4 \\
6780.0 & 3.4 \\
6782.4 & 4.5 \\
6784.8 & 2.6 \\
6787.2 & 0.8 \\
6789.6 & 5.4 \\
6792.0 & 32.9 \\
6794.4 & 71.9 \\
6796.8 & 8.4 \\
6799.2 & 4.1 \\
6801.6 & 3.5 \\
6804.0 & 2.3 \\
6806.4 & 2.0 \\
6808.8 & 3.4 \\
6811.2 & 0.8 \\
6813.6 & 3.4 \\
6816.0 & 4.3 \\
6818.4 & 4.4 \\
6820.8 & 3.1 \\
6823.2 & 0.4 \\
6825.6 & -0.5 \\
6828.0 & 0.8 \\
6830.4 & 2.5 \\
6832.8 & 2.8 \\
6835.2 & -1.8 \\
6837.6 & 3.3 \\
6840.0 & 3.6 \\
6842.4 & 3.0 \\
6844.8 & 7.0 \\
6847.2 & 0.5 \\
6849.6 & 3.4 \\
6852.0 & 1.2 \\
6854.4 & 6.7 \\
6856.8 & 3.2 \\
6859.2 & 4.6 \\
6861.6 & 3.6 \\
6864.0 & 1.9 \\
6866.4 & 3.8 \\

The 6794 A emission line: [O III] 5007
